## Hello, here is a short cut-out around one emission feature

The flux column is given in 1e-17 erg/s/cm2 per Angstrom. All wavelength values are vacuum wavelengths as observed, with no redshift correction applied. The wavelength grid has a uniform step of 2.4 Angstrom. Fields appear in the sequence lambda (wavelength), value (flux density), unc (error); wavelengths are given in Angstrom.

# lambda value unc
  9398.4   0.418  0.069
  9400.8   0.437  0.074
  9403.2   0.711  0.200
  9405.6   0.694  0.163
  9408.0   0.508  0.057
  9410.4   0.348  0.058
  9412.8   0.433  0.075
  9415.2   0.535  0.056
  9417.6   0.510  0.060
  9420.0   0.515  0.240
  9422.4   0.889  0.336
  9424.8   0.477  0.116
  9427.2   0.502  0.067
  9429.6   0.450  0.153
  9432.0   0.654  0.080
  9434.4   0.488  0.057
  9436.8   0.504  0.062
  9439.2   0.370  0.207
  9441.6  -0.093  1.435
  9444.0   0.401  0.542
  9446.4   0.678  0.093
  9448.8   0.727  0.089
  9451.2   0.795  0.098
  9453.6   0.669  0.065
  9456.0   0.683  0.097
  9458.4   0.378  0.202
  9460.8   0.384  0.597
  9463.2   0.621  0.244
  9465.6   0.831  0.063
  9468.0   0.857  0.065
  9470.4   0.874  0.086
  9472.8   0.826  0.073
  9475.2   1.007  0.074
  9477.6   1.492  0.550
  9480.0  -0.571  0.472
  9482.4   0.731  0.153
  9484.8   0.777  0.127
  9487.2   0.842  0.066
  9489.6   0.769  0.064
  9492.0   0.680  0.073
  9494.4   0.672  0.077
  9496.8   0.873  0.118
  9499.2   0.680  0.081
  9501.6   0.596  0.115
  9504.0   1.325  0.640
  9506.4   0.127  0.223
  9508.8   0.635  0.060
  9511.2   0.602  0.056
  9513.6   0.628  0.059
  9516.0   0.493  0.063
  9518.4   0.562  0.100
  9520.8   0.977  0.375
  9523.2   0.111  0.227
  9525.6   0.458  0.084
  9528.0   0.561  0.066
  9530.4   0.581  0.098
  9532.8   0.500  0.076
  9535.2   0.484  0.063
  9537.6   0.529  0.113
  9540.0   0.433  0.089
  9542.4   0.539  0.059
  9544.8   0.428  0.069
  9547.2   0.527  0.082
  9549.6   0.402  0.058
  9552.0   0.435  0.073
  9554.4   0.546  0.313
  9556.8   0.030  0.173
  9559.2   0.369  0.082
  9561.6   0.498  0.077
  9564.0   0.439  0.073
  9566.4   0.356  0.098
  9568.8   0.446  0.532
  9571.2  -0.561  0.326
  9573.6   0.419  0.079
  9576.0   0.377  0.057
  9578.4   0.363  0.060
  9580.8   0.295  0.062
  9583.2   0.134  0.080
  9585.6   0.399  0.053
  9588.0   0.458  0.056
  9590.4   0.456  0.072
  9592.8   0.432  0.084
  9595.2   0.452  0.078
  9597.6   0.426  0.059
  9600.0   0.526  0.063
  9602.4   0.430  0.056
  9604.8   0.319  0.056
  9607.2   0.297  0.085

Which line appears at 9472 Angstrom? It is Mg II 2798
